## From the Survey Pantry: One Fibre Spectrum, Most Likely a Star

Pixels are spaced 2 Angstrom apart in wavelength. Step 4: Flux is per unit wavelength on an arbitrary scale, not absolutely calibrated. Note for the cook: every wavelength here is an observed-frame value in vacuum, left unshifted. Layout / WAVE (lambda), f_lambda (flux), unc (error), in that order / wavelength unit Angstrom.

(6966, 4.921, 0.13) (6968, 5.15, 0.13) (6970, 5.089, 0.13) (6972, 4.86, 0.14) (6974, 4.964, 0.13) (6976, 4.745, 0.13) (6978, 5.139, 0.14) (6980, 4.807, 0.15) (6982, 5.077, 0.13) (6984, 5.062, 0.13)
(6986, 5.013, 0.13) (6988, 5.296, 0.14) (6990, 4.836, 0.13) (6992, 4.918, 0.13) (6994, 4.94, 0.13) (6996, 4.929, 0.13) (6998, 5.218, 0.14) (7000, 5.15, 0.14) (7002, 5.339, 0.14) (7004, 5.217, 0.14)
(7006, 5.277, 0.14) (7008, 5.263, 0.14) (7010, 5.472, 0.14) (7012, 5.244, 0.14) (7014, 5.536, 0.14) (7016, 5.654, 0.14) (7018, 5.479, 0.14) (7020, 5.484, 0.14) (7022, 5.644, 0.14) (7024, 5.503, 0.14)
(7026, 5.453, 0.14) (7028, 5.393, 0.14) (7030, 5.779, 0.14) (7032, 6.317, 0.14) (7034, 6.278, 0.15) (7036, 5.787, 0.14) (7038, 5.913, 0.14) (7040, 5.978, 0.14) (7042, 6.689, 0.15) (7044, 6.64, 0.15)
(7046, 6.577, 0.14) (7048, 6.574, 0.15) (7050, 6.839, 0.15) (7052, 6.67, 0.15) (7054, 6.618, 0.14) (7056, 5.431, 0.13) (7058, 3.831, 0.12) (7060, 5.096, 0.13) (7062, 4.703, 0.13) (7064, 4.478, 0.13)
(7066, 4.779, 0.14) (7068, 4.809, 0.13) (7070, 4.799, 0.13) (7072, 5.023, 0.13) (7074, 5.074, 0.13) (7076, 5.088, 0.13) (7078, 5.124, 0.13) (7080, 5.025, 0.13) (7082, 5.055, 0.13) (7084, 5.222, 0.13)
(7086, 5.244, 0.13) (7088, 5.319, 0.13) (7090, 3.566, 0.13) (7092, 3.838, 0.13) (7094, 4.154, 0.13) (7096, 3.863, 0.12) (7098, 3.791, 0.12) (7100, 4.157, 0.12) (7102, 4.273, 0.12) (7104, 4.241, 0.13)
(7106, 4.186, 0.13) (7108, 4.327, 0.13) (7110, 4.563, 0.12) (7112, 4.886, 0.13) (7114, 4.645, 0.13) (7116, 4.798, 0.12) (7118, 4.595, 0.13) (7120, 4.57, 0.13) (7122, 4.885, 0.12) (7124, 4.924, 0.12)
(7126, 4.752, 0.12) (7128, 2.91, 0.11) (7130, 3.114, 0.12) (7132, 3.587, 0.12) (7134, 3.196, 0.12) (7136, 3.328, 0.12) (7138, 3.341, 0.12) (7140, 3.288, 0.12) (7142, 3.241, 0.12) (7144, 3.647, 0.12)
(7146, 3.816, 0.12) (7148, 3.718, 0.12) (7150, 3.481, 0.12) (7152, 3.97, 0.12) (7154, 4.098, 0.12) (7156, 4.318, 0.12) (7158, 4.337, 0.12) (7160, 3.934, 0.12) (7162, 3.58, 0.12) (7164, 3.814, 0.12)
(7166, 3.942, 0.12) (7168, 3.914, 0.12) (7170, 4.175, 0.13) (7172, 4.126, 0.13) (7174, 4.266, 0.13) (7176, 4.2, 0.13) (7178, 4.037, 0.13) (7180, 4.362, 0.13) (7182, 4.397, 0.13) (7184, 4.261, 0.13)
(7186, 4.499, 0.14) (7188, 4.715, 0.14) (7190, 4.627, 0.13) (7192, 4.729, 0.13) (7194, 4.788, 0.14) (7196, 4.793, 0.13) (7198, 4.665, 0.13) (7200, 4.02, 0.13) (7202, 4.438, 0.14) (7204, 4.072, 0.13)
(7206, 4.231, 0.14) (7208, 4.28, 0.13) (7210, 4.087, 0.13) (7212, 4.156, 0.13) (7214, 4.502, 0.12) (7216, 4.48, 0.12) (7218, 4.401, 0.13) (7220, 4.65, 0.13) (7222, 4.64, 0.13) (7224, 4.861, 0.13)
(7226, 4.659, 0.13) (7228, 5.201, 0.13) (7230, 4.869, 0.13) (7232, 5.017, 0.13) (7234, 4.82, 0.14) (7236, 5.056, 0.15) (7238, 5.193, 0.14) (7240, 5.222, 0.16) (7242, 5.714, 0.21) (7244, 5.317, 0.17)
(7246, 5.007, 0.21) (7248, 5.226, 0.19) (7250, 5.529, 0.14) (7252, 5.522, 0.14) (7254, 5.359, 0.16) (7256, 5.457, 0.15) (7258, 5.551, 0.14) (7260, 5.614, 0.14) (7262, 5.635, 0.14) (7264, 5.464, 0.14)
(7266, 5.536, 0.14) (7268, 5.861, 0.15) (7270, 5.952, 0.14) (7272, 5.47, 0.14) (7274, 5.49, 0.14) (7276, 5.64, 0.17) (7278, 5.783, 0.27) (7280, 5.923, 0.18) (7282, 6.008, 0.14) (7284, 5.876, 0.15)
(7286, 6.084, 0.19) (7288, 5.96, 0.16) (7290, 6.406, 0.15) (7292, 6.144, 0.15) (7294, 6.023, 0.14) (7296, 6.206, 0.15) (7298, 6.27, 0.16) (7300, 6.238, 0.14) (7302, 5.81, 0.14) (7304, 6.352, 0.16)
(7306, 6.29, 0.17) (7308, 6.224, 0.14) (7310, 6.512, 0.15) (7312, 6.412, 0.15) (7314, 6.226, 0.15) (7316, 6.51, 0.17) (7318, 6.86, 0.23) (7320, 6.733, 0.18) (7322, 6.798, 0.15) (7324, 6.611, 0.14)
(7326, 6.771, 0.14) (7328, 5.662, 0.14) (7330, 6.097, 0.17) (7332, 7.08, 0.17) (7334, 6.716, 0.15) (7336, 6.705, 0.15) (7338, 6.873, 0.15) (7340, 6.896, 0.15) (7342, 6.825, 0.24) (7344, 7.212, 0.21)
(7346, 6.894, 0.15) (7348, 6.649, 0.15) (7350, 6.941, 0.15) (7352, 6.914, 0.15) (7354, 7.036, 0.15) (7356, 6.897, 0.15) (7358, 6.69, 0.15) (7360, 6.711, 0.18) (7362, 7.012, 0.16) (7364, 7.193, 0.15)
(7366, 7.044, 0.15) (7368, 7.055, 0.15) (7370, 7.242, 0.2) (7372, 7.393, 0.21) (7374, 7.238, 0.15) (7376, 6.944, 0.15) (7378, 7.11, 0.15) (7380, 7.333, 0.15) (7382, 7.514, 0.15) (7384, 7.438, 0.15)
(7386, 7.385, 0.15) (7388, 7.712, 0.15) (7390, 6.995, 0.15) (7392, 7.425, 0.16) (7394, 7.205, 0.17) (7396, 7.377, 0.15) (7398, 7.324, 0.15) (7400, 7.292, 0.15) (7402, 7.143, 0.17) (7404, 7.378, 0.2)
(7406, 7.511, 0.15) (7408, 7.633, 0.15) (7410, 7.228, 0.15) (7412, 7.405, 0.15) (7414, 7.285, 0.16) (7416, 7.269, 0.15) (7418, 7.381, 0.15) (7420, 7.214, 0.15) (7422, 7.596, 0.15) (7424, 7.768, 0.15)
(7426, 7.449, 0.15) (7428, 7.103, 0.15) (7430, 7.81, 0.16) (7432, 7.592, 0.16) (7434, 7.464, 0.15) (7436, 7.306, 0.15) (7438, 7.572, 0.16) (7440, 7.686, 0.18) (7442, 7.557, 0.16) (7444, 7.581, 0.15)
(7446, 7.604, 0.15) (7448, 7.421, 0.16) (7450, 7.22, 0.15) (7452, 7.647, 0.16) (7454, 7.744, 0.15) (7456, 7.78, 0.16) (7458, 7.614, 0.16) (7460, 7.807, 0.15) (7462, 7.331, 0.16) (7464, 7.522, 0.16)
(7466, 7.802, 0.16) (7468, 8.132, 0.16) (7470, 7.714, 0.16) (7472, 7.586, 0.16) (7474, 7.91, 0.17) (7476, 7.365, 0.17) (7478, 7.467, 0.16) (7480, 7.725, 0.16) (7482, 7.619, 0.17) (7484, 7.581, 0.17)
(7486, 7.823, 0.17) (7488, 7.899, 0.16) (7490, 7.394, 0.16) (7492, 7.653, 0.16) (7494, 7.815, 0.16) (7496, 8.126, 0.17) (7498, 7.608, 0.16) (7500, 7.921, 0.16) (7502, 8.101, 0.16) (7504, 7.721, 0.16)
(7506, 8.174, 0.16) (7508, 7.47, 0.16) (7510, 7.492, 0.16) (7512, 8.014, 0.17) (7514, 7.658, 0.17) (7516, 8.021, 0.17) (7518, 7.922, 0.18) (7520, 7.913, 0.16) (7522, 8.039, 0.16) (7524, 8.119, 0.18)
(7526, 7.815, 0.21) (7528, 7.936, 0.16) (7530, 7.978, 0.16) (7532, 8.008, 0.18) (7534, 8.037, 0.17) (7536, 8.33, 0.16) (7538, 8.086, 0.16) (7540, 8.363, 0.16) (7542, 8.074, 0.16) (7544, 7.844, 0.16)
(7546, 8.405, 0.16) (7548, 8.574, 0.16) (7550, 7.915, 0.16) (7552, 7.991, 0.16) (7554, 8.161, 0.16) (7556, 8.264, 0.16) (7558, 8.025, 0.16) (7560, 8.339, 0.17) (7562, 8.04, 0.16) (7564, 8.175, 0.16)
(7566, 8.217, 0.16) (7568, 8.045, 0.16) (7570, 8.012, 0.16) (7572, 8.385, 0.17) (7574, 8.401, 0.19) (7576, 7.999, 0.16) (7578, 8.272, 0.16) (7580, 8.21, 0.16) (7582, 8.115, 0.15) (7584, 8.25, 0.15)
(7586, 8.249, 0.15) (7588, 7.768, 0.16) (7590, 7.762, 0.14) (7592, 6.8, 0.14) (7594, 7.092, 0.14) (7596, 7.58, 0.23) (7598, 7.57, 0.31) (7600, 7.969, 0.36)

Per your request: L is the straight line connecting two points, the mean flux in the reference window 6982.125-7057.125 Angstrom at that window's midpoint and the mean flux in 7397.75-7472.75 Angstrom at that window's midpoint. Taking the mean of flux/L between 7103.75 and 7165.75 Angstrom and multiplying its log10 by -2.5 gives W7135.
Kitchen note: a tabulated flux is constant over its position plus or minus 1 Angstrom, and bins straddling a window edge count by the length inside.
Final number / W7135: 0.47 mag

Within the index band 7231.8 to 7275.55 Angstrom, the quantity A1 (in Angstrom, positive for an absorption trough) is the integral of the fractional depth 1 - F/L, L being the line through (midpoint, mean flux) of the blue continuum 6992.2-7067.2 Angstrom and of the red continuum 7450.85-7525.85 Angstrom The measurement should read 8.1 Angstrom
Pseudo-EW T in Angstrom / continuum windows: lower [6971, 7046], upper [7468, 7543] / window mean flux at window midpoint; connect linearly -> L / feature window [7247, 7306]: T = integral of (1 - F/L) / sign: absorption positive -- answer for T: 8.1 Angstrom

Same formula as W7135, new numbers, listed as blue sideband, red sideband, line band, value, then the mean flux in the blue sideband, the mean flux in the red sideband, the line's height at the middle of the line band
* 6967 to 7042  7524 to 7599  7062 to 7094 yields 0.19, 5.35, 8.03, 5.7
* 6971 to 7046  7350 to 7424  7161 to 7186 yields 0.45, 5.43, 7.24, 6.22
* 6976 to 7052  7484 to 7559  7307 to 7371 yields 0.05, 5.56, 7.96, 7.1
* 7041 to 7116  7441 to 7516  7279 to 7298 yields 0.06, 5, 7.7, 6.42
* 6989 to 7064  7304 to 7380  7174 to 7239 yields 0.35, 5.6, 6.78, 6.27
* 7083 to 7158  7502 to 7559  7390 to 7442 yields -0.07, 4.11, 8.01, 6.92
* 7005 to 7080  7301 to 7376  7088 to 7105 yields 0.38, 5.57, 6.73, 5.78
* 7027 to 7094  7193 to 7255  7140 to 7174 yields 0.29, 5.42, 4.8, 5.05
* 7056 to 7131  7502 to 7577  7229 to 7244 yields 0.11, 4.54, 8.05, 5.67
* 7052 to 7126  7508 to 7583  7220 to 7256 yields 0.14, 4.72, 8.08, 5.82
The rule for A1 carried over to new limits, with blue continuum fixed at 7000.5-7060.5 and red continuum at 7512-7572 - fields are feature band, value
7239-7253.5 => 3.0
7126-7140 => 6.5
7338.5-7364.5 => 1.1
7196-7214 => 6.2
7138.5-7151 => 5.5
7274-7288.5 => 2.2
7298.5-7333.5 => 3.2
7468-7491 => 0.4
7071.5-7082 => 1.6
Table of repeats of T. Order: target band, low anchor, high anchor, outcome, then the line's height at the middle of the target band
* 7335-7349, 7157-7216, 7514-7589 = -2.26 Angstrom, 5.91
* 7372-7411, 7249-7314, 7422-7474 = -1.70 Angstrom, 7.02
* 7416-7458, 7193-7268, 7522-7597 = -3.88 Angstrom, 6.89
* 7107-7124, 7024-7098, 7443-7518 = 2.94 Angstrom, 5.65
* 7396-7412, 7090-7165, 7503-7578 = -1.54 Angstrom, 6.71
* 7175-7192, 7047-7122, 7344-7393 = 3.71 Angstrom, 5.64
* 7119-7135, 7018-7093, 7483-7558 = 5.05 Angstrom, 5.84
